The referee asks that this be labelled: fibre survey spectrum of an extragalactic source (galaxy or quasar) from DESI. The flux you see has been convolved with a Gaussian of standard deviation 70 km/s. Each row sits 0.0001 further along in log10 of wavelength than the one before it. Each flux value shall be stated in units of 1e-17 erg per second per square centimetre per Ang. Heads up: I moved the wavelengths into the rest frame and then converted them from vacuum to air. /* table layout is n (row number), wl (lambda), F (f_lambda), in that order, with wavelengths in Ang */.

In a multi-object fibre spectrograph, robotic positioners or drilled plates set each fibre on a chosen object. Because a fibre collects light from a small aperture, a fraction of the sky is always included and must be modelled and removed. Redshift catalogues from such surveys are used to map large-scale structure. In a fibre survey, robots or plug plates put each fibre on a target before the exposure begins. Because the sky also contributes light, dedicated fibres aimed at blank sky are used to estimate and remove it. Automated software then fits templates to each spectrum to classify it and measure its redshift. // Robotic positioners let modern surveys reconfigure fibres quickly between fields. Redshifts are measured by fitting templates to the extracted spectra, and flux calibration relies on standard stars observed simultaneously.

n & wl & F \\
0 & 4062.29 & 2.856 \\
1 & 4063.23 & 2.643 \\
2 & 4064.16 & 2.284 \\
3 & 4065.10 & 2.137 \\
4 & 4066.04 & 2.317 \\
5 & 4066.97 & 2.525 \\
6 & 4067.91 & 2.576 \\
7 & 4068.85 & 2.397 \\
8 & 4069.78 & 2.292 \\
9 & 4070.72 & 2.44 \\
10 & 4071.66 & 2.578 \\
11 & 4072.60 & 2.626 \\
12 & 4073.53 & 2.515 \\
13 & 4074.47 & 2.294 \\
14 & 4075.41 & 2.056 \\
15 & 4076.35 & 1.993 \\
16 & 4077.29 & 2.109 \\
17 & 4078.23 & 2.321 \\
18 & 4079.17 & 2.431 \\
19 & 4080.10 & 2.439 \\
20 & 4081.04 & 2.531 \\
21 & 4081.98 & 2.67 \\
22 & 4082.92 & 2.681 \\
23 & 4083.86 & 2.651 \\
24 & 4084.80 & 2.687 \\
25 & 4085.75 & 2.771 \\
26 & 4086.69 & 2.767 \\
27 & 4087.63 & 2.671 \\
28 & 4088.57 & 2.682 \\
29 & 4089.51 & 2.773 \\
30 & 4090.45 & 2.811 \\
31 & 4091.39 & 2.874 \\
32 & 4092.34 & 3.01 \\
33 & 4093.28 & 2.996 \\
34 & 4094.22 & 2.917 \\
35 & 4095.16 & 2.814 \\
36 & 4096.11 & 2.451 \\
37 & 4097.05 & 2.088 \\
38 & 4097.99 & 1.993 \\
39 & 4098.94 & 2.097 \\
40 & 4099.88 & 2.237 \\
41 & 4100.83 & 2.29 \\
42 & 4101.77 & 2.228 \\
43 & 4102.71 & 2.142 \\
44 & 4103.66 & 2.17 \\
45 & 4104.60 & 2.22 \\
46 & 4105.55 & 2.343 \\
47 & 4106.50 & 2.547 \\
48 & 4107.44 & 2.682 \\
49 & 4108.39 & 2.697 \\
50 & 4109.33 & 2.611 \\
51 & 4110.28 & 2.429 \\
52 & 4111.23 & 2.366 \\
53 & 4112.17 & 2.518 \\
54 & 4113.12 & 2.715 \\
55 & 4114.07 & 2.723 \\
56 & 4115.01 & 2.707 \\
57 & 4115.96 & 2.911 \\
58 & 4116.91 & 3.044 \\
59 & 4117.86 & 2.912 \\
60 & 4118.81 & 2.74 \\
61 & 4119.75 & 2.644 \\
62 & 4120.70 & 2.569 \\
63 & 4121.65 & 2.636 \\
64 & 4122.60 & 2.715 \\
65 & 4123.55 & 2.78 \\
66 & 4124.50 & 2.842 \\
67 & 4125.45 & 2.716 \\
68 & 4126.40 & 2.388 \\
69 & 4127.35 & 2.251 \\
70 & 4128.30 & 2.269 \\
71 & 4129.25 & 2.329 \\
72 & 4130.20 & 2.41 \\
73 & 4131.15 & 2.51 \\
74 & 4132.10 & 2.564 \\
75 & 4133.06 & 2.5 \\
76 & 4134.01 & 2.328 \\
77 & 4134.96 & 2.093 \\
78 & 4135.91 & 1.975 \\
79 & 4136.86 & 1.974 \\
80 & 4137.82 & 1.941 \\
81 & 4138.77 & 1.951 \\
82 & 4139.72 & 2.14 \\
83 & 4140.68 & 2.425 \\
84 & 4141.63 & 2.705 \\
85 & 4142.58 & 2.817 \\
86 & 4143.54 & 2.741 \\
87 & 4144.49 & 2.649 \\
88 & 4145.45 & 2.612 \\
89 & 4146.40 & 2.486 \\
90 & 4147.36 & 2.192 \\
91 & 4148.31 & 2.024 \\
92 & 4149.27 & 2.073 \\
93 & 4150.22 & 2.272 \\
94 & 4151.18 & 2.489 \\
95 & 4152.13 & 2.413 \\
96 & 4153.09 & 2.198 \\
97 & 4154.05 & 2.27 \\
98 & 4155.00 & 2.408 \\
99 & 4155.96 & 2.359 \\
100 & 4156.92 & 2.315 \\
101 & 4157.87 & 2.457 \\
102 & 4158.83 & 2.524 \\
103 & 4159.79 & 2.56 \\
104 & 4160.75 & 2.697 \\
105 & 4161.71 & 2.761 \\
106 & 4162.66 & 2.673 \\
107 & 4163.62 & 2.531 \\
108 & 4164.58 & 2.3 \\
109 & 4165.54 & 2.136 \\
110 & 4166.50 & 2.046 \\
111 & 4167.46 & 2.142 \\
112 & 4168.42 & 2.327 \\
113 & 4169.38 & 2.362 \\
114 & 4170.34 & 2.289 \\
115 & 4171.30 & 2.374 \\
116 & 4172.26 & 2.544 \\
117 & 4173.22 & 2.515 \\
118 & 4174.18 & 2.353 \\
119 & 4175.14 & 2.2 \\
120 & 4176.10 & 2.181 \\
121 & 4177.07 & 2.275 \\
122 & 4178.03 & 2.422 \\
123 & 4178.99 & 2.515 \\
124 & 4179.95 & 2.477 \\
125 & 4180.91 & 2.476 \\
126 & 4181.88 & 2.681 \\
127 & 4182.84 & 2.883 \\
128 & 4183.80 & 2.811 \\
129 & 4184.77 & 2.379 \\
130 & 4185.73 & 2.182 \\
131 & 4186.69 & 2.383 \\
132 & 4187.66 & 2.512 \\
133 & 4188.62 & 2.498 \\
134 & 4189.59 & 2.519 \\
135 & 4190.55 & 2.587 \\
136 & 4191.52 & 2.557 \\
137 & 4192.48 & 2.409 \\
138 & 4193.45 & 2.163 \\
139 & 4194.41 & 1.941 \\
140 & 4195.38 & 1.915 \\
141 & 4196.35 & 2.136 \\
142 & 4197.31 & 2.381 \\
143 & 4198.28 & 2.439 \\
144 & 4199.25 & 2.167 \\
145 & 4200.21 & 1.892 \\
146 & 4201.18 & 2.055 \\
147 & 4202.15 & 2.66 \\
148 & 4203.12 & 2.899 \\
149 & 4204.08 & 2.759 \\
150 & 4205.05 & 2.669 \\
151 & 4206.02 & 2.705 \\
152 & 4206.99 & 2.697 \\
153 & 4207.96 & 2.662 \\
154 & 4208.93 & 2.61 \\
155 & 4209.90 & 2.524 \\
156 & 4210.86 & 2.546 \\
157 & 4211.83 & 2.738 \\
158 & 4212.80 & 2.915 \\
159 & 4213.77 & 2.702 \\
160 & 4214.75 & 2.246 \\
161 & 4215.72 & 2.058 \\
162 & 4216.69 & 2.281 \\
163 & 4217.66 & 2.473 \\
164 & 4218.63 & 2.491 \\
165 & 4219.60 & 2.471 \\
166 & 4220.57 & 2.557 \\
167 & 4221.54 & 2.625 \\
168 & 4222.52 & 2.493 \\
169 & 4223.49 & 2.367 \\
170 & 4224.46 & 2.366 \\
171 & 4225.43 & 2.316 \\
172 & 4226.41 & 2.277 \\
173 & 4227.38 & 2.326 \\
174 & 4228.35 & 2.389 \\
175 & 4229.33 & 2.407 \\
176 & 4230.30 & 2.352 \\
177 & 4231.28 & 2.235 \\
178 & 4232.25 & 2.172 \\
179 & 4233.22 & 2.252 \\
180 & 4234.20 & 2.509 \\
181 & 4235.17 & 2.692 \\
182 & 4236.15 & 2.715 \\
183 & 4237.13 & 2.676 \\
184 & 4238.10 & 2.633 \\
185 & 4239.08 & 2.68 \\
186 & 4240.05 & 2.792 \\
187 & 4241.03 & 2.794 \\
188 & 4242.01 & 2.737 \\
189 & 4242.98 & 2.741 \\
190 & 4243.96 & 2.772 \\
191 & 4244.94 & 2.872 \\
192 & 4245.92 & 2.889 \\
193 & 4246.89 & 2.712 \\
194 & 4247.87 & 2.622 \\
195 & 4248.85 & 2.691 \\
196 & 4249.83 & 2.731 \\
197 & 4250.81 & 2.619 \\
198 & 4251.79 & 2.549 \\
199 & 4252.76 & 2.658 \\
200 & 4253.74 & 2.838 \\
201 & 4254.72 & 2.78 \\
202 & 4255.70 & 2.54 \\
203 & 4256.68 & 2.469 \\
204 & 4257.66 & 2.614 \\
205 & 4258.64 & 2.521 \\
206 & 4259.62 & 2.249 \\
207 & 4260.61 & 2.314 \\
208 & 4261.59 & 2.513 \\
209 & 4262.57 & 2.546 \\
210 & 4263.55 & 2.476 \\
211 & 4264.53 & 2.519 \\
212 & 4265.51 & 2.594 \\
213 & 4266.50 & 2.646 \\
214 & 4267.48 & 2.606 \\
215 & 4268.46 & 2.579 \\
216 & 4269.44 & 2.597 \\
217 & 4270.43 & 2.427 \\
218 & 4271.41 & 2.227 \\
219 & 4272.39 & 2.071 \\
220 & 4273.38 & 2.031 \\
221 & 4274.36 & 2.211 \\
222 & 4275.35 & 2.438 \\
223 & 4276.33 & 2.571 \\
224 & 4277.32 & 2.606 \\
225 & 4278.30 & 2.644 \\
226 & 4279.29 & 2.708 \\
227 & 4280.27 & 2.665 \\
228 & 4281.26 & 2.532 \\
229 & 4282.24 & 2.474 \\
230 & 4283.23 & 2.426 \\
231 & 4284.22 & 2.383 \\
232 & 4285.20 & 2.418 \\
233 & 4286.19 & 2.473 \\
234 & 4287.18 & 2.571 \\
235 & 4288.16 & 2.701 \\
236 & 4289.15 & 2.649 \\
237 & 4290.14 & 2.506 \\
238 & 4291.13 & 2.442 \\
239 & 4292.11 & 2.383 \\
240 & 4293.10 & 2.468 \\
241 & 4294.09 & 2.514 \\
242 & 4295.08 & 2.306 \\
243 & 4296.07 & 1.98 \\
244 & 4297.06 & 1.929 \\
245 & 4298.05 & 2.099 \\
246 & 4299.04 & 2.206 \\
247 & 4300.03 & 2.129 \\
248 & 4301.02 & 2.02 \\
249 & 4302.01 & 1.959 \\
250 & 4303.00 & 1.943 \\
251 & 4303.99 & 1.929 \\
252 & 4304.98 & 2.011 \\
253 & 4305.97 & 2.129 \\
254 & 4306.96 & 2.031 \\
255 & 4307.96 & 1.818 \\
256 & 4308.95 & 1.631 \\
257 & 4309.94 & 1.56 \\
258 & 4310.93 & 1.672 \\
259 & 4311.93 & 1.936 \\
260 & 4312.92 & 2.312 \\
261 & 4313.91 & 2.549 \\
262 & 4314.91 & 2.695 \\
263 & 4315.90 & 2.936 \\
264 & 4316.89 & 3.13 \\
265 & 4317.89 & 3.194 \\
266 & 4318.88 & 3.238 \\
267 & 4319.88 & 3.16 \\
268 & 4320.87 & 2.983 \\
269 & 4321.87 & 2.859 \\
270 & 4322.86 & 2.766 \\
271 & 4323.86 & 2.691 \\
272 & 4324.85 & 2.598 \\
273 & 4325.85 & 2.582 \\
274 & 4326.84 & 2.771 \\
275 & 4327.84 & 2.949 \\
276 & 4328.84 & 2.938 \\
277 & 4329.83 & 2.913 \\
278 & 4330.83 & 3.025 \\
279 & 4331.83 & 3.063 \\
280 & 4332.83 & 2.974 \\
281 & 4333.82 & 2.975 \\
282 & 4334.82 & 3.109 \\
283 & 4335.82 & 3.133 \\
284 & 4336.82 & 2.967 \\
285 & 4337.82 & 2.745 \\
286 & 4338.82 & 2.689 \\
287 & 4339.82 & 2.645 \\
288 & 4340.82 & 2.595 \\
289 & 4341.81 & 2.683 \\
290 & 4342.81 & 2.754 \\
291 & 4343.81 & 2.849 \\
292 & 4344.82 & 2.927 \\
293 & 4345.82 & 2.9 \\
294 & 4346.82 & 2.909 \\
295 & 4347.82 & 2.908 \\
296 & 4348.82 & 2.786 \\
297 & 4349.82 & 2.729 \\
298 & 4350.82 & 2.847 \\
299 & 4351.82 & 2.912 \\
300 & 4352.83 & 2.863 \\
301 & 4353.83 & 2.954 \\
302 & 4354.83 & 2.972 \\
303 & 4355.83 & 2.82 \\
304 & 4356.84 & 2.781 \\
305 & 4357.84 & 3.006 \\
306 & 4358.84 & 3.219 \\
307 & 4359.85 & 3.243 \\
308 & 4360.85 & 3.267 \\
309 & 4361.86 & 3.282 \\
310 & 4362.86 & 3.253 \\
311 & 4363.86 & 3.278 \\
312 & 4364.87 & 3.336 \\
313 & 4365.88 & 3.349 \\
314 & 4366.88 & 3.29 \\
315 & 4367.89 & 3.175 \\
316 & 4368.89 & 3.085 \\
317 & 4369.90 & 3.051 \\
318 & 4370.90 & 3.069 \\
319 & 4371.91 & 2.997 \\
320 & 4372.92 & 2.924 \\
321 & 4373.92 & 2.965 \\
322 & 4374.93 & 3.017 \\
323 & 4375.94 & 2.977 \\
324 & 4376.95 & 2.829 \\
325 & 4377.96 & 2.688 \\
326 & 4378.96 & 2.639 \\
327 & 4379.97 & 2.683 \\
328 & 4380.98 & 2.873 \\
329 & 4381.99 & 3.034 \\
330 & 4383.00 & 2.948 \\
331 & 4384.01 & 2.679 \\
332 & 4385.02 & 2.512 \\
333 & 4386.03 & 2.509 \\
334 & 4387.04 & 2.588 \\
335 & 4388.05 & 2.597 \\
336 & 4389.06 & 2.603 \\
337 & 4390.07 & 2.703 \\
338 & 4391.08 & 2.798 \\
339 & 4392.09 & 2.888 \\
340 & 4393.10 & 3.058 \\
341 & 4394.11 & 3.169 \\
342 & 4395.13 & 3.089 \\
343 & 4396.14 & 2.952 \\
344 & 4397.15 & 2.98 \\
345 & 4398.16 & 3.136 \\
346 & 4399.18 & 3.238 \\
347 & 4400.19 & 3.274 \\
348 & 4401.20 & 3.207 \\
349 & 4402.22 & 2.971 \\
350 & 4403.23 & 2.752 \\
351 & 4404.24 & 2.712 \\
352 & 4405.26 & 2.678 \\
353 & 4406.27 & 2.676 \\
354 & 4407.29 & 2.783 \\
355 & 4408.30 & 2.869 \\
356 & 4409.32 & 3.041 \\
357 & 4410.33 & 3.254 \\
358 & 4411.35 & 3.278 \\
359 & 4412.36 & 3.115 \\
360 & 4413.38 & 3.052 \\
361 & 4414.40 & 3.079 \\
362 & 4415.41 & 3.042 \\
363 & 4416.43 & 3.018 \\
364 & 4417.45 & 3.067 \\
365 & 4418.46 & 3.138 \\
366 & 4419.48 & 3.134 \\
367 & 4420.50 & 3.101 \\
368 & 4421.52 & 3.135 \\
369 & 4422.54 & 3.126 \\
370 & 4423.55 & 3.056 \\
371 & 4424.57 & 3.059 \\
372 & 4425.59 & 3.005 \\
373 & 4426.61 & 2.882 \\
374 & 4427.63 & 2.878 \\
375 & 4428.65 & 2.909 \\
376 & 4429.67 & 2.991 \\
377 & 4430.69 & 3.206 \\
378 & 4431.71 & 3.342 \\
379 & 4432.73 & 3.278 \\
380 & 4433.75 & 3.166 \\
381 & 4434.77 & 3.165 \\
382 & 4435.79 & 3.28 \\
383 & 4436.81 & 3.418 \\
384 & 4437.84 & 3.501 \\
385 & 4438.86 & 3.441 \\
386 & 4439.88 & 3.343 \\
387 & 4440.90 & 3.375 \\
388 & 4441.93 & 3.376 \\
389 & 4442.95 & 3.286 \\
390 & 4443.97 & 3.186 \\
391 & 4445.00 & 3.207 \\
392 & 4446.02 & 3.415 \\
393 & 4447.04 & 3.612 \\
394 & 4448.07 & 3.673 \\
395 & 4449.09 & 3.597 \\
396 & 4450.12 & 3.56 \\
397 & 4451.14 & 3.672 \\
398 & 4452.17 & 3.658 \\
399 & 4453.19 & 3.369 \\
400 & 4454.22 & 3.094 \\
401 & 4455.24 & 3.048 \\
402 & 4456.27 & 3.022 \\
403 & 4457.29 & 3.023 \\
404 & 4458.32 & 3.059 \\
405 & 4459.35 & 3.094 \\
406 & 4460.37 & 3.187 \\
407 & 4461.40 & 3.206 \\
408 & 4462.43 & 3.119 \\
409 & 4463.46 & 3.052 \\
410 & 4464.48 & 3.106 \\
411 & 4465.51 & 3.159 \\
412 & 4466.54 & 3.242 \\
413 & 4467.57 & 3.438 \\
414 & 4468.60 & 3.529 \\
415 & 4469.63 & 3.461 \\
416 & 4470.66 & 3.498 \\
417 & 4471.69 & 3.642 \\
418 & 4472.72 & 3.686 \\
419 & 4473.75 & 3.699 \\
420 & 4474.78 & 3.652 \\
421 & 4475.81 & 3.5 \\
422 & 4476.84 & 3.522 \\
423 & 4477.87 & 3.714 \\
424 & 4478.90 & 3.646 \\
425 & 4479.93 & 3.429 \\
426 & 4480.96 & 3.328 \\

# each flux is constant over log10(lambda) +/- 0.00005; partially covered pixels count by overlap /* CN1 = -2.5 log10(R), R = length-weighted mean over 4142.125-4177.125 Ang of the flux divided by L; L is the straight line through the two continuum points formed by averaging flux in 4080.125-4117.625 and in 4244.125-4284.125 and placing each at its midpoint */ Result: 0.07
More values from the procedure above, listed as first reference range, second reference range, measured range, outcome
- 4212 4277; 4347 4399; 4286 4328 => 0.14 mag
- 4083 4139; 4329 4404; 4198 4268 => 0.07 mag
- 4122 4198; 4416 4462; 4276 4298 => 0.13 mag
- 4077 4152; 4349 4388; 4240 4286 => 0.08 mag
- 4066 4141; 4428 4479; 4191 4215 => 0.12 mag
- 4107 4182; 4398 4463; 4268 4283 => 0.14 mag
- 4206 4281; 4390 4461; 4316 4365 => -0.03 mag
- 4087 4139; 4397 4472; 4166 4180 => 0.13 mag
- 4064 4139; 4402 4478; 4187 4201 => 0.17 mag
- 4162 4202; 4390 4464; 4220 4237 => 0.04 mag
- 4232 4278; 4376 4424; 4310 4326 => 0.02 mag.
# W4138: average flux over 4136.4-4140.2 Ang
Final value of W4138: 2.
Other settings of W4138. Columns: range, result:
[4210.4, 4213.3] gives 2.73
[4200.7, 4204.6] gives 2.6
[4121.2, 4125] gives 2.74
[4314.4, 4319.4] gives 3.03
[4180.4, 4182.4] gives 2.58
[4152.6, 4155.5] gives 2.29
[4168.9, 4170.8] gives 2.33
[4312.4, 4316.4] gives 2.62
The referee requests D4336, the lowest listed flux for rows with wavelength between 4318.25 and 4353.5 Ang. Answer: 2.582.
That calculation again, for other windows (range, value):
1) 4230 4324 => 1.56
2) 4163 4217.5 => 1.892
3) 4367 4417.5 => 2.509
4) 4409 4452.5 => 2.878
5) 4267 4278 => 2.031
